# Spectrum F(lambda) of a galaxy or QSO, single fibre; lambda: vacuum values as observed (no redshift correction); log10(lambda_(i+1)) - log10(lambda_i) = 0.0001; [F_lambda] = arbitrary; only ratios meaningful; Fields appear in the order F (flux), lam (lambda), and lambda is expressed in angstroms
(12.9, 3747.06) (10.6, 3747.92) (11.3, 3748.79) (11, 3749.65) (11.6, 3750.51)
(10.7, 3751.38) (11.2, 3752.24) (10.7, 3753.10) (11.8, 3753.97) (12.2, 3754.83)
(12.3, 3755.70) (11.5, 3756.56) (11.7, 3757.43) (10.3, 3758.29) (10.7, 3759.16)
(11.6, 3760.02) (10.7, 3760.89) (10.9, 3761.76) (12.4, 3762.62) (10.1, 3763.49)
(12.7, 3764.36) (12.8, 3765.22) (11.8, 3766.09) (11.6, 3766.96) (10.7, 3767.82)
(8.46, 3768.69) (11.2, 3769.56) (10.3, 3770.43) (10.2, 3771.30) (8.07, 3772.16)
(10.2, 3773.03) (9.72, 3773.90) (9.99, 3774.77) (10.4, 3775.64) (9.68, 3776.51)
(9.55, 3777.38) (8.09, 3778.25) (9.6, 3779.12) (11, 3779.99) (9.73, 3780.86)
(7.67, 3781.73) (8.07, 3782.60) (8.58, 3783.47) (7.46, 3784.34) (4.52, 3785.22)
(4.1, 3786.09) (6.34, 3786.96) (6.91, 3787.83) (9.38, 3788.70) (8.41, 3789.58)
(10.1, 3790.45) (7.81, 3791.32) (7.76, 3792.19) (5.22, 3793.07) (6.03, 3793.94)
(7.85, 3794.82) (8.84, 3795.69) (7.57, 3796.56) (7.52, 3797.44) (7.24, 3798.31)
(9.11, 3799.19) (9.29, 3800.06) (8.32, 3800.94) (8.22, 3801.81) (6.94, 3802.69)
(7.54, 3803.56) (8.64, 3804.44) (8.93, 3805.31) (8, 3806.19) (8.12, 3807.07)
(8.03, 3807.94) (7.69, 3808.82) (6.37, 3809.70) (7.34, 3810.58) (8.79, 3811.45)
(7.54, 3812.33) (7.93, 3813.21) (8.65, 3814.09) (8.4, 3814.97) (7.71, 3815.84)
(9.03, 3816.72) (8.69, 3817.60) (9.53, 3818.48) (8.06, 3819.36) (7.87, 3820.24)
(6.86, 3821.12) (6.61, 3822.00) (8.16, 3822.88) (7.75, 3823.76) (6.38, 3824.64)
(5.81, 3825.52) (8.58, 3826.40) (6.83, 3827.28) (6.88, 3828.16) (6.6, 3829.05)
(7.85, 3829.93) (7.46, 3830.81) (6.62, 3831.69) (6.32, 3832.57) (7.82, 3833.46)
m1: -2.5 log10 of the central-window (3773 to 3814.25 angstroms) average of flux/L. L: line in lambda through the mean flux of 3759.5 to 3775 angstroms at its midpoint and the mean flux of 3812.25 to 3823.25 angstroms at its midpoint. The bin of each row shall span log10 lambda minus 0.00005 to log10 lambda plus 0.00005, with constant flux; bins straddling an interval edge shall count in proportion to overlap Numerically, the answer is 0.15 mag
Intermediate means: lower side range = 10.8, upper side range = 8.1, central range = 8.12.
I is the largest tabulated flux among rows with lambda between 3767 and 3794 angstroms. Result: 11.2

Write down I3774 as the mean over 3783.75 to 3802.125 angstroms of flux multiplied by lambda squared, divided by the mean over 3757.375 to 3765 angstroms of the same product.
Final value 0.68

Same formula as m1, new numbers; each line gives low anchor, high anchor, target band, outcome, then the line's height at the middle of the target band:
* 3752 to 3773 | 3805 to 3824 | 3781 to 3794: 0.29 mag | 9.59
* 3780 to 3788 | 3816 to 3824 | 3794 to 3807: -0.06 mag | 7.62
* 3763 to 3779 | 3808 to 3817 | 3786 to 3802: 0.16 mag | 8.99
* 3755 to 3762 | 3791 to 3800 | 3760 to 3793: 0.02 mag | 9.46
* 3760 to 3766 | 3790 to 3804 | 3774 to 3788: 0.17 mag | 9.61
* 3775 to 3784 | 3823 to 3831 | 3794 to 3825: -0.01 mag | 7.92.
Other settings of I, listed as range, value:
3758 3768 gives 12.8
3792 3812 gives 9.29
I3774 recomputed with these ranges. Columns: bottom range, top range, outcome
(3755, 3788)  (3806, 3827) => 0.82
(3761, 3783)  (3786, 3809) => 0.78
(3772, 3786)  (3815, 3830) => 0.89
